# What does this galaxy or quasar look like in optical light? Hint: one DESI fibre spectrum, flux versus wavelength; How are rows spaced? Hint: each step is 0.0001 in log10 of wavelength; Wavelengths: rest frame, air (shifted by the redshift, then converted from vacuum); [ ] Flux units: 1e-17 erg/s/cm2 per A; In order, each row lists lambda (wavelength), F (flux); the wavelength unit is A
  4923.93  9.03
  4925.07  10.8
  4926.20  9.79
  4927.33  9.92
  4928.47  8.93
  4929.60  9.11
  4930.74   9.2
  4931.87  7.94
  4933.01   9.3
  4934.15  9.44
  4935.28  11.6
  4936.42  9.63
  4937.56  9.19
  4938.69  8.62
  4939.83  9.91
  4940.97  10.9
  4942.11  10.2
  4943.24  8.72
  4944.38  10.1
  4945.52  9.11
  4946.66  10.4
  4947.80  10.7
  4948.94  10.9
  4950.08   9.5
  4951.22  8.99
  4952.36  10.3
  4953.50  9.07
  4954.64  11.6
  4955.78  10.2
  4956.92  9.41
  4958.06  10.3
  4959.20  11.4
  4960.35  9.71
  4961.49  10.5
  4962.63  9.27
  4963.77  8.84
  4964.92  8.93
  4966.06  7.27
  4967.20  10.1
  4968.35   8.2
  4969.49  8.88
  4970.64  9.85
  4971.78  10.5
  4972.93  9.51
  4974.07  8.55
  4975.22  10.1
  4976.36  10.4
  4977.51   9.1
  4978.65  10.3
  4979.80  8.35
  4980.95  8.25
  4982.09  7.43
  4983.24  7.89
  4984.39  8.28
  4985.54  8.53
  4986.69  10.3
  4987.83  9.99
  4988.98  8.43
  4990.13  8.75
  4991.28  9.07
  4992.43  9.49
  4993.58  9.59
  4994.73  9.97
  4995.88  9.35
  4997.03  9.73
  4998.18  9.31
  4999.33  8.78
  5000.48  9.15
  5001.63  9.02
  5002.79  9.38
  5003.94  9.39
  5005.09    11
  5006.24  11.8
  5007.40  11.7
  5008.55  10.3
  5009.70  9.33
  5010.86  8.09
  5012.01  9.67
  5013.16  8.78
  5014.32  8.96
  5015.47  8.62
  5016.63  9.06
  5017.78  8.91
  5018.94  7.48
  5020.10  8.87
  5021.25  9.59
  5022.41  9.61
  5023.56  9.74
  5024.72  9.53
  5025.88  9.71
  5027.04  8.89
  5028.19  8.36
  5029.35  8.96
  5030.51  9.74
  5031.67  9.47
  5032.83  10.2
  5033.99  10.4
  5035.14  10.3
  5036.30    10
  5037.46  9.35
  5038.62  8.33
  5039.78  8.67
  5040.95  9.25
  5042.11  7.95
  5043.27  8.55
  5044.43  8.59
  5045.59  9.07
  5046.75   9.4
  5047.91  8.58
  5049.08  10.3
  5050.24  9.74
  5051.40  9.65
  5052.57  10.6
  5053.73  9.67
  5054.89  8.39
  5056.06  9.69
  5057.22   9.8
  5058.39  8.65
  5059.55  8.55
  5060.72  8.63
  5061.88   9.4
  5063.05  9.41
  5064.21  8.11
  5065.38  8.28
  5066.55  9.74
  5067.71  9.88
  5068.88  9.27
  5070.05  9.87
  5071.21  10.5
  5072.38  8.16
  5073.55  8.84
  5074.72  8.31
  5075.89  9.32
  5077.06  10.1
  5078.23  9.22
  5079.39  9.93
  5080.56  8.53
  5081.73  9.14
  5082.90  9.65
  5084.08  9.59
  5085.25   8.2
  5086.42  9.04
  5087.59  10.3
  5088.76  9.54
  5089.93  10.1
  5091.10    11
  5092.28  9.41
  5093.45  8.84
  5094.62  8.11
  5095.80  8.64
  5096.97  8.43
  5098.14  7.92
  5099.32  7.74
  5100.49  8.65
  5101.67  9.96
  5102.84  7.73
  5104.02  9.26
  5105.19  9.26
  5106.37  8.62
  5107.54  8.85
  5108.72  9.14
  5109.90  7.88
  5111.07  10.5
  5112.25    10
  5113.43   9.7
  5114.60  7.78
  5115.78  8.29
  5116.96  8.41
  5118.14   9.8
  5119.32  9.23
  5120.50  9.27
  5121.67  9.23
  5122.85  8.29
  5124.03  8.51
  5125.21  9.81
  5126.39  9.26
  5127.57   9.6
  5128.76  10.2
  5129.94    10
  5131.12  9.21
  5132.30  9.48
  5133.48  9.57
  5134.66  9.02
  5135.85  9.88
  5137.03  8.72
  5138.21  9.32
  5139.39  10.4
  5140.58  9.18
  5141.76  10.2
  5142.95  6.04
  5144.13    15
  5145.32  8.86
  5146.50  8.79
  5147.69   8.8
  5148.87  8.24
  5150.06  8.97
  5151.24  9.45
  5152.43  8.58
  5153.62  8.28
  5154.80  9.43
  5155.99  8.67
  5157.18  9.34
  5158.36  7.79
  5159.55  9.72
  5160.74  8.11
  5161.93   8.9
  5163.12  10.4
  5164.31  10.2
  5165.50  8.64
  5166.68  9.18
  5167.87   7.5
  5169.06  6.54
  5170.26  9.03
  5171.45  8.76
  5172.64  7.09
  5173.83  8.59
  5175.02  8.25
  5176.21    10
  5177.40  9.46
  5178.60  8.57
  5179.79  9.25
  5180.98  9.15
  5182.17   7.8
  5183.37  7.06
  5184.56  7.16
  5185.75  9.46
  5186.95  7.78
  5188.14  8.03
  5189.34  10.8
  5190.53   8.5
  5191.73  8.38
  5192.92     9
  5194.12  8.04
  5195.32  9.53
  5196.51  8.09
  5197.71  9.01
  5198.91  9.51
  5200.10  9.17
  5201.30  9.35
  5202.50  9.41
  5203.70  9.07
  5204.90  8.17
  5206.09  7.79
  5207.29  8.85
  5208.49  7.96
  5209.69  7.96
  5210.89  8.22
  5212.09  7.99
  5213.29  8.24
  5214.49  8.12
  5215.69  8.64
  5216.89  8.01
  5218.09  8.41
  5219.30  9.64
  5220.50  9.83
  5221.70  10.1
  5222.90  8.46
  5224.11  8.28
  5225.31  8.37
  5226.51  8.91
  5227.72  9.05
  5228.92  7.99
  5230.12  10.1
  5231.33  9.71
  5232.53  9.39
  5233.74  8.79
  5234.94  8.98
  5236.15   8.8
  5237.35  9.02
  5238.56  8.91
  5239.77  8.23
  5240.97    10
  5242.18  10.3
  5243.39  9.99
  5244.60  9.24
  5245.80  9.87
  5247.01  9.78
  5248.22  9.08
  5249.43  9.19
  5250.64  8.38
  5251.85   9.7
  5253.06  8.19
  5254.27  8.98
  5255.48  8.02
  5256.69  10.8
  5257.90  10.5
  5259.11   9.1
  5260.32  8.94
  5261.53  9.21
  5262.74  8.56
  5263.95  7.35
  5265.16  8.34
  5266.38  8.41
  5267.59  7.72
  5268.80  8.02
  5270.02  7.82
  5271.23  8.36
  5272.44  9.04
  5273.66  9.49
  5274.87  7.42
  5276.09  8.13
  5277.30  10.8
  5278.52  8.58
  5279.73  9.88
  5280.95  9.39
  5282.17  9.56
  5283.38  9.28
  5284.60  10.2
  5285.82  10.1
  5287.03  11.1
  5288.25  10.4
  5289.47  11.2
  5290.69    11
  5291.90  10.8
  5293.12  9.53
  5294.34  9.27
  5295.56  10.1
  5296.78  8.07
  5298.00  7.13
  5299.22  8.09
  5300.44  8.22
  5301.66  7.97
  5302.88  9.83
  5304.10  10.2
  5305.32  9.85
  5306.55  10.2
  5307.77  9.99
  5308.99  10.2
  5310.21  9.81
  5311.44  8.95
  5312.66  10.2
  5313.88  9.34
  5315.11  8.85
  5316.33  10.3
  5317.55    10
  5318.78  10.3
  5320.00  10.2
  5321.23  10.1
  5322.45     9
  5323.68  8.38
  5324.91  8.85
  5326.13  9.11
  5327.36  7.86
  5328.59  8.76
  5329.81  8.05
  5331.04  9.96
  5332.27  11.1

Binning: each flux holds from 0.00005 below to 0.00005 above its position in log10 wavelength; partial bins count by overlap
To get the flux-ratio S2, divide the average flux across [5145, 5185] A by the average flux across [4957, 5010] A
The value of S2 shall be 0.92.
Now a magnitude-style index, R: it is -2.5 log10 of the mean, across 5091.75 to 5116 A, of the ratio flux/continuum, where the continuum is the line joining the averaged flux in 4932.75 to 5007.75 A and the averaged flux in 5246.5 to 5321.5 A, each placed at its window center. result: 0.08 mag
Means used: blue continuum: 9.58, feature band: 8.8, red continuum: 9.31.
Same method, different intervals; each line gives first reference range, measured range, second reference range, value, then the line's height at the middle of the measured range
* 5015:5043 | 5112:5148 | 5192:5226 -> -0.05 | 8.91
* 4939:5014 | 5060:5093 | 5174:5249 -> -0.01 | 9.25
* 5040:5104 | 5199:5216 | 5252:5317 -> 0.09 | 9.22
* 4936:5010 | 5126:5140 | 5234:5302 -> -0.02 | 9.34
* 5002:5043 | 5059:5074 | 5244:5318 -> 0.03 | 9.38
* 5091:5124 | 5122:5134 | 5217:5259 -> -0.05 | 8.94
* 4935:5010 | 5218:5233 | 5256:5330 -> 0.03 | 9.35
